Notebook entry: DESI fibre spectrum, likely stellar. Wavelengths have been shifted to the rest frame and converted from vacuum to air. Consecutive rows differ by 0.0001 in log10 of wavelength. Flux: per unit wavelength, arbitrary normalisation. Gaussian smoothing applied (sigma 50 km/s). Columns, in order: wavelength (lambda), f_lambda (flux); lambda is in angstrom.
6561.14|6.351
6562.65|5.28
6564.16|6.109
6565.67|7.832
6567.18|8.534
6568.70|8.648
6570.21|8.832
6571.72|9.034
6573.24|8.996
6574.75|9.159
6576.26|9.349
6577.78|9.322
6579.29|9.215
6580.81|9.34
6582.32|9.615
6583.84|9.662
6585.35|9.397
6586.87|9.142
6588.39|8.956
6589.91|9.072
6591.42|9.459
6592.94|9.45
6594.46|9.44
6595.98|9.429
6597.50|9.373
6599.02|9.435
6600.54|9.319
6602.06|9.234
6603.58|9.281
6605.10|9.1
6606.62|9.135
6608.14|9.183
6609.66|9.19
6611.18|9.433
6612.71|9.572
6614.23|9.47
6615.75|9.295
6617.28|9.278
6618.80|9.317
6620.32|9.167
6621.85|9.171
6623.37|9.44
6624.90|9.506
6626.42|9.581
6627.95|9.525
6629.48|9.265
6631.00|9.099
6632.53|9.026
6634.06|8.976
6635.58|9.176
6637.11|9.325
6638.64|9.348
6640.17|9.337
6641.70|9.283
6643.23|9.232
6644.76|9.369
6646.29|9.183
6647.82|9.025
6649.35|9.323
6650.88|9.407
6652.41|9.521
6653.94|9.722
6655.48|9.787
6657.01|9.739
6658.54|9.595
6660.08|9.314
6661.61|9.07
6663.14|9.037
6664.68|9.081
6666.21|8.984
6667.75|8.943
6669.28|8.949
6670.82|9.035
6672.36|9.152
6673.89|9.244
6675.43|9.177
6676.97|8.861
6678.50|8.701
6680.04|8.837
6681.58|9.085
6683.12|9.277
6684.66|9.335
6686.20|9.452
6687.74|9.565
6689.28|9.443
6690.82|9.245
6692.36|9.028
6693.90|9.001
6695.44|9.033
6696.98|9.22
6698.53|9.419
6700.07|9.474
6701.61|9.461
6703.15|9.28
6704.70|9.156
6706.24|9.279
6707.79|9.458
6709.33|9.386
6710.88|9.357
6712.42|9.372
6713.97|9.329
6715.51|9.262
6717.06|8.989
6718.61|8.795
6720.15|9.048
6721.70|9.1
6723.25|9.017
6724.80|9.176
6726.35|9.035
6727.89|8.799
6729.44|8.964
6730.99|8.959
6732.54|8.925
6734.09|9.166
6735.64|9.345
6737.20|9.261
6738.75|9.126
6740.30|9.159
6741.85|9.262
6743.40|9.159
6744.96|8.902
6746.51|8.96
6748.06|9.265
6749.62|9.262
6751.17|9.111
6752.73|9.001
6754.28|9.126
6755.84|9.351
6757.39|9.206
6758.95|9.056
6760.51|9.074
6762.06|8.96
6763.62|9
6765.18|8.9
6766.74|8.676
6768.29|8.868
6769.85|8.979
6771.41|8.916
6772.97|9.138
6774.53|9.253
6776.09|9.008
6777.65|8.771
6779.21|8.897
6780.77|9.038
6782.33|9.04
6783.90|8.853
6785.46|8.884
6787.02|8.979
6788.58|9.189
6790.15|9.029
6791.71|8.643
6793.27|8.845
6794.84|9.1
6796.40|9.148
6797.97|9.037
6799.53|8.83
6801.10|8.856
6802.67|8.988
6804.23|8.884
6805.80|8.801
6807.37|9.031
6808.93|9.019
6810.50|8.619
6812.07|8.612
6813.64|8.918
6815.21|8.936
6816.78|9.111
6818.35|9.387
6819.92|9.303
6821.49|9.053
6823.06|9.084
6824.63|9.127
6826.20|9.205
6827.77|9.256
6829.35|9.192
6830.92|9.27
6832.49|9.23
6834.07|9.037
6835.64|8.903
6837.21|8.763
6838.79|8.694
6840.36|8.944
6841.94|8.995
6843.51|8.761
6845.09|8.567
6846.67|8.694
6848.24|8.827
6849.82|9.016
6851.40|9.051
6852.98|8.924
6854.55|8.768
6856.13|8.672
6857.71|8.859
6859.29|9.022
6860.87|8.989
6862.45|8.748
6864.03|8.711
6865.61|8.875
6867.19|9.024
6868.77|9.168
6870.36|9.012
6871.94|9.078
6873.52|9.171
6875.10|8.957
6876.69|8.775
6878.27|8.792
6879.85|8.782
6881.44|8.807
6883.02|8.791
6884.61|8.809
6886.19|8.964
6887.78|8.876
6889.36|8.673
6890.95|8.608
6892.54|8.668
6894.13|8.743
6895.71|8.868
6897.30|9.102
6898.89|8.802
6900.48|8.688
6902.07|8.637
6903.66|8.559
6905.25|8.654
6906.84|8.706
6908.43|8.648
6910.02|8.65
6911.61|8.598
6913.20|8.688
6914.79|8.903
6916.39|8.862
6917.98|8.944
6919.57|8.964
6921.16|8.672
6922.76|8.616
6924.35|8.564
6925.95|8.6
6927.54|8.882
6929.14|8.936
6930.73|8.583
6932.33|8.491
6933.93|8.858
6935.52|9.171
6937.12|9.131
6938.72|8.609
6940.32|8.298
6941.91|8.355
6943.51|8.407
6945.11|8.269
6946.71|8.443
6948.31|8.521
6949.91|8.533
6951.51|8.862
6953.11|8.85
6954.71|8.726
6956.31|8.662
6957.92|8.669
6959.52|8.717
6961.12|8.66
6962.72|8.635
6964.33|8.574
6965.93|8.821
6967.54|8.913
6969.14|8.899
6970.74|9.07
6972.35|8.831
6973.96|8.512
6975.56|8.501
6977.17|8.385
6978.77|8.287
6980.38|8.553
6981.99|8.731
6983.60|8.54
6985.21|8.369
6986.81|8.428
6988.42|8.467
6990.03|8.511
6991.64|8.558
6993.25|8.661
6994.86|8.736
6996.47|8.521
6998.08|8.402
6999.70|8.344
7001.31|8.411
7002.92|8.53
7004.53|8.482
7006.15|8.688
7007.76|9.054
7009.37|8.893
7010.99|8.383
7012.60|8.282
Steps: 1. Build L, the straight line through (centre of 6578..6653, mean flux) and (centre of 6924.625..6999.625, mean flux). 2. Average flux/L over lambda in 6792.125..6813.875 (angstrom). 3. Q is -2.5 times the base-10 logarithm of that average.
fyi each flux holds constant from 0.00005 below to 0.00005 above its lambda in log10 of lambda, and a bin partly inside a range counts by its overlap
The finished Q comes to 0.00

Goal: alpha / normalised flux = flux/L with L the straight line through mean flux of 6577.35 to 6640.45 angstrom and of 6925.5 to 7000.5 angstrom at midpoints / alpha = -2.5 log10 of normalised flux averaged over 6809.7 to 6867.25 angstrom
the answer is -0.01 mag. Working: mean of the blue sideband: 9.31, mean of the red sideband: 8.63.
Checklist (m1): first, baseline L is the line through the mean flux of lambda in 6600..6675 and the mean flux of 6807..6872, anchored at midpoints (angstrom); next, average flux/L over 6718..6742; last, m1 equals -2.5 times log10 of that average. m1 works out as 0.008 mag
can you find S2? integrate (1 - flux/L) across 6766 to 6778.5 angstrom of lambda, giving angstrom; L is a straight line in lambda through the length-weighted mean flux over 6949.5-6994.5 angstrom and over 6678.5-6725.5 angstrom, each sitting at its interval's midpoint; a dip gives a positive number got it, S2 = 0.16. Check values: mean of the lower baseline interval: 9.22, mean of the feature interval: 8.96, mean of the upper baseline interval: 8.64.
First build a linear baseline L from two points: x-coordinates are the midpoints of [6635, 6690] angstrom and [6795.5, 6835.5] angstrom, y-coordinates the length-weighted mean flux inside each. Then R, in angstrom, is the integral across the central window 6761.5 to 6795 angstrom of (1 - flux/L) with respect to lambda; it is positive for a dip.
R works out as 0.5 angstrom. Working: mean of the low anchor 9.25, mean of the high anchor 9.04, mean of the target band 8.95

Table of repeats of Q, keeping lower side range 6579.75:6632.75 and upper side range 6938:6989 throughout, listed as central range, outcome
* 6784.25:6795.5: 0.00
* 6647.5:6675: -0.01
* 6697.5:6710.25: -0.03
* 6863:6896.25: -0.01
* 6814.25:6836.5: -0.03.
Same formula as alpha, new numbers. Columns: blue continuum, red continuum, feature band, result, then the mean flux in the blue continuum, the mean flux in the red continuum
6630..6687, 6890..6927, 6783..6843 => -0.01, 9.22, 8.73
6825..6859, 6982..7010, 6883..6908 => 0.01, 8.94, 8.57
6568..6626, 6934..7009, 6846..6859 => 0.00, 9.28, 8.62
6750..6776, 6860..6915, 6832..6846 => 0.00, 9.04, 8.81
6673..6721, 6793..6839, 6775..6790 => 0.01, 9.21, 9.01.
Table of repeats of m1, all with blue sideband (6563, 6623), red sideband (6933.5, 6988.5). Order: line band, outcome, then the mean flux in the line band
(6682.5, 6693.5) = -0.04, 9.33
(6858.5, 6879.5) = -0.02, 8.95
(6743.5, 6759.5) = -0.03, 9.12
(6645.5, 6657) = -0.05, 9.45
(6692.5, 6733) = -0.03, 9.17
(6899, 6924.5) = 0.00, 8.72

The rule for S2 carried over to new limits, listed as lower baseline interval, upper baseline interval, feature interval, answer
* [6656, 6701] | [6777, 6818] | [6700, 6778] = -0.5 angstrom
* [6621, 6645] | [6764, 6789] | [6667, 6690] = 0.1 angstrom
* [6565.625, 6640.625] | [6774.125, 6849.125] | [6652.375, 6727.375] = -0.7 angstrom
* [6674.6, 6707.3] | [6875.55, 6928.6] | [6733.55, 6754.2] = -0.1 angstrom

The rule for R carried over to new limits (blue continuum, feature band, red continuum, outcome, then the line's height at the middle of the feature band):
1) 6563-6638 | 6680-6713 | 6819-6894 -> -0.8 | 9.06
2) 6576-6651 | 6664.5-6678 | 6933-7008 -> 0.2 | 9.19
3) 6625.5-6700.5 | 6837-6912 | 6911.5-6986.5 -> 0.0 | 8.82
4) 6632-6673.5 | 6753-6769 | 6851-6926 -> 0.1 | 9.05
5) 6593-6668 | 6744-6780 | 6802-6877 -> 0.2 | 9.09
